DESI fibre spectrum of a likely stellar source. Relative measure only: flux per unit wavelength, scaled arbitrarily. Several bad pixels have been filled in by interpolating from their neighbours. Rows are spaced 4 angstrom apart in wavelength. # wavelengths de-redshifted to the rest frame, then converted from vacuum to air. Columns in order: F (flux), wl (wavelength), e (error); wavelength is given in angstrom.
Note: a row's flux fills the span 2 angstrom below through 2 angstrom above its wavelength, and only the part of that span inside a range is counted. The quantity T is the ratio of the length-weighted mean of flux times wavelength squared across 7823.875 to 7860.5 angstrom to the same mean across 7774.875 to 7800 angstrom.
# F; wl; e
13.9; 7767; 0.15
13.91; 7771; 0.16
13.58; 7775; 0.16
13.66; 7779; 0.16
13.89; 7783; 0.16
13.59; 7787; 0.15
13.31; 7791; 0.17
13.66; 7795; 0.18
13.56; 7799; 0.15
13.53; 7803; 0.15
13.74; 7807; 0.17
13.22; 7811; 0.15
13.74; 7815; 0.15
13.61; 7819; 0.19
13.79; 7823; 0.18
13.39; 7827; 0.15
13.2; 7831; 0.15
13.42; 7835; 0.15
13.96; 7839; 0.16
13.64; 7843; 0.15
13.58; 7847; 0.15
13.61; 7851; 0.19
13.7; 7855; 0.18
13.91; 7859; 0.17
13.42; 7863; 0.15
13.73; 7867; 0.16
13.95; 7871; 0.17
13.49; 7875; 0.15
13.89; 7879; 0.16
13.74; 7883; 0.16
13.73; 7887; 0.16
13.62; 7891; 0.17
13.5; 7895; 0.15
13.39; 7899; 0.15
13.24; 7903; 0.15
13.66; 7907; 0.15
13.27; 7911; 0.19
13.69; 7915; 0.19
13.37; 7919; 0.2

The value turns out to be 1.0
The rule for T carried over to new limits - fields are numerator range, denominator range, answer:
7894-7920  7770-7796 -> 1.02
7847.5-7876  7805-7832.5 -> 1.02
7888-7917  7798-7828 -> 1.02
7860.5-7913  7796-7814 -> 1.03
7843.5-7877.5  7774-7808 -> 1.02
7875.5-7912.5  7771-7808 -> 1.02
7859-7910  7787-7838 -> 1.03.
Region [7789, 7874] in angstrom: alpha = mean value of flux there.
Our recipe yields 13.6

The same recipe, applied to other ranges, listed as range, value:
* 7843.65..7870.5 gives 13.7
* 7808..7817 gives 13.5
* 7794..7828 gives 13.6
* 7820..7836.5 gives 13.5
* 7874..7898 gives 13.7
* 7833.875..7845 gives 13.7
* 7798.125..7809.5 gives 13.6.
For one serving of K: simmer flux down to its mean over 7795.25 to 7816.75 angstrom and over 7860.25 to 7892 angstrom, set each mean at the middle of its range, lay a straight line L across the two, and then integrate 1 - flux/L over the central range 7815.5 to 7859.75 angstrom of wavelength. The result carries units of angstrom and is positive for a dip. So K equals 0.0 angstrom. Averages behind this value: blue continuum 13.6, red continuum 13.7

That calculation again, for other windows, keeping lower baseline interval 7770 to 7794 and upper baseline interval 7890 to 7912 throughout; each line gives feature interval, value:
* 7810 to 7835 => 0.2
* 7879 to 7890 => -0.2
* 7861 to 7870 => -0.1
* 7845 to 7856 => -0.1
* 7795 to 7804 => 0.0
